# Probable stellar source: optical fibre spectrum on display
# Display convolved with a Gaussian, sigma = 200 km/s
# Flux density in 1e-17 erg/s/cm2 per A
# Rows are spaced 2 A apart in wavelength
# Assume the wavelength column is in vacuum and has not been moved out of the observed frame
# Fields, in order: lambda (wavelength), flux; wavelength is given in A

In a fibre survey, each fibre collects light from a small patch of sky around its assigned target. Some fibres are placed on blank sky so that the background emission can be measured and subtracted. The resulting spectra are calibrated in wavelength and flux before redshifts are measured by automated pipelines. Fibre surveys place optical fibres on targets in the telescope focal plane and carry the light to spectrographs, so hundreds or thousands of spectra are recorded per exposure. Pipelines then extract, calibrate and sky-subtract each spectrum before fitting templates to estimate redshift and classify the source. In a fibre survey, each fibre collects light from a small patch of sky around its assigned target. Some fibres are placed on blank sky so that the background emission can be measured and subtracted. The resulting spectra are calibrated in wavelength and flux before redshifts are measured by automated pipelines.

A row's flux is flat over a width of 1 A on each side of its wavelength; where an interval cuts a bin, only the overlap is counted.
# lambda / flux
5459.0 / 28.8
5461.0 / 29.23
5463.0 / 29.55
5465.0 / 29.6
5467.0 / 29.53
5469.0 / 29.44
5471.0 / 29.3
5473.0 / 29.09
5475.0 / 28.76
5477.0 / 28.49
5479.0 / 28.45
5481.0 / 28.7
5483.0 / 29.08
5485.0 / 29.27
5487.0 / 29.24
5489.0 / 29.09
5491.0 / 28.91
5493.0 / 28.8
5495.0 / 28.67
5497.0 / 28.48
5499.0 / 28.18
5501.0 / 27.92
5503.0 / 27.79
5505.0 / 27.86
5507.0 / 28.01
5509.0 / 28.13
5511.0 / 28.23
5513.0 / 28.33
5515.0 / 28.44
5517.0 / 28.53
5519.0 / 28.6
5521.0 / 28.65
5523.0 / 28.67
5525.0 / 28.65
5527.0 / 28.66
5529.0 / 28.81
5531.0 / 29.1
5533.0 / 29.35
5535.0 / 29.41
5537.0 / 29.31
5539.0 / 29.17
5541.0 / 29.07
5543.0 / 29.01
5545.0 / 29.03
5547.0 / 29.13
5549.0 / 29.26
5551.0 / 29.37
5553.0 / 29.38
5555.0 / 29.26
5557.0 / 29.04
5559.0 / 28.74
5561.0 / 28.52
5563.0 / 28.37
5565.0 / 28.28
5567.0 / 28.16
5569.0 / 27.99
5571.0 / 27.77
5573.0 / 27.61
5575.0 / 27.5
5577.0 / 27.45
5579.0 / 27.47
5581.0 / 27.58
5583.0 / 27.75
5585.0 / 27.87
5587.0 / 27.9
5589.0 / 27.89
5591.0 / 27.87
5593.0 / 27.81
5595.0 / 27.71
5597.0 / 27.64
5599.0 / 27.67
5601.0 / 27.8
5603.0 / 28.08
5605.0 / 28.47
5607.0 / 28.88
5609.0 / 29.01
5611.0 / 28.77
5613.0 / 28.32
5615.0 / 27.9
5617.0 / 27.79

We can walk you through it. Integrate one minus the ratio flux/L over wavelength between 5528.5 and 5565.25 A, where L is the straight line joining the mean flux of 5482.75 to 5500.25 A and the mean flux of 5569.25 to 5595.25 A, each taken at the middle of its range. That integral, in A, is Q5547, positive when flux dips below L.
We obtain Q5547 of -1.2 A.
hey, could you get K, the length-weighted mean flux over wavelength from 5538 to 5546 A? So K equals 29.1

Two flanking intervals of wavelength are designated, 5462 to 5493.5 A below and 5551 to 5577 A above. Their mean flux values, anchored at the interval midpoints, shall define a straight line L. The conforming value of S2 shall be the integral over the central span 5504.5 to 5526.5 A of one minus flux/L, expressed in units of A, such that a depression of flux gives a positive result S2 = 0.3 A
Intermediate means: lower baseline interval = 29.1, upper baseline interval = 28.4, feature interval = 28.4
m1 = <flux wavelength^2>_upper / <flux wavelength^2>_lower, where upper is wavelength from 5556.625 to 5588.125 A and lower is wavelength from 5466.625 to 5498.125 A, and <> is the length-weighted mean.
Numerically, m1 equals 1.0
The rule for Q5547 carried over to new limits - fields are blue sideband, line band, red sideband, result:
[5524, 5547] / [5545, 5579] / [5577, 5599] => -0.1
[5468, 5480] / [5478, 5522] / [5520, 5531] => 0.5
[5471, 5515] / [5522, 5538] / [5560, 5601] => -0.4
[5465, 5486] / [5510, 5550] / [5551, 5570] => -0.1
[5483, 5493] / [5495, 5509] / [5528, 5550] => 0.5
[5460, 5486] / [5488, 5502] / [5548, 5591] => 0.2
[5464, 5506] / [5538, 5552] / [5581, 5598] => -0.5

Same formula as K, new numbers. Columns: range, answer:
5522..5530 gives 28.7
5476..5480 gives 28.5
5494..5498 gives 28.6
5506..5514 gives 28.2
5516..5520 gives 28.6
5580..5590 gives 27.8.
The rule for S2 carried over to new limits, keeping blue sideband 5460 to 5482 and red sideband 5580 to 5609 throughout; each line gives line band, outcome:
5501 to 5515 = 0.3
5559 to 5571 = 0.0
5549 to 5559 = -0.3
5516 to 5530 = 0.0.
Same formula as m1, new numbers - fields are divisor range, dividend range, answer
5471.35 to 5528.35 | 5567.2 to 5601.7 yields 1.00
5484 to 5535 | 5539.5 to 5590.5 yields 1.01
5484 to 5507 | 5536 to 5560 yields 1.04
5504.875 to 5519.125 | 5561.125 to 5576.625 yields 1.01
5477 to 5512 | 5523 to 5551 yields 1.04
